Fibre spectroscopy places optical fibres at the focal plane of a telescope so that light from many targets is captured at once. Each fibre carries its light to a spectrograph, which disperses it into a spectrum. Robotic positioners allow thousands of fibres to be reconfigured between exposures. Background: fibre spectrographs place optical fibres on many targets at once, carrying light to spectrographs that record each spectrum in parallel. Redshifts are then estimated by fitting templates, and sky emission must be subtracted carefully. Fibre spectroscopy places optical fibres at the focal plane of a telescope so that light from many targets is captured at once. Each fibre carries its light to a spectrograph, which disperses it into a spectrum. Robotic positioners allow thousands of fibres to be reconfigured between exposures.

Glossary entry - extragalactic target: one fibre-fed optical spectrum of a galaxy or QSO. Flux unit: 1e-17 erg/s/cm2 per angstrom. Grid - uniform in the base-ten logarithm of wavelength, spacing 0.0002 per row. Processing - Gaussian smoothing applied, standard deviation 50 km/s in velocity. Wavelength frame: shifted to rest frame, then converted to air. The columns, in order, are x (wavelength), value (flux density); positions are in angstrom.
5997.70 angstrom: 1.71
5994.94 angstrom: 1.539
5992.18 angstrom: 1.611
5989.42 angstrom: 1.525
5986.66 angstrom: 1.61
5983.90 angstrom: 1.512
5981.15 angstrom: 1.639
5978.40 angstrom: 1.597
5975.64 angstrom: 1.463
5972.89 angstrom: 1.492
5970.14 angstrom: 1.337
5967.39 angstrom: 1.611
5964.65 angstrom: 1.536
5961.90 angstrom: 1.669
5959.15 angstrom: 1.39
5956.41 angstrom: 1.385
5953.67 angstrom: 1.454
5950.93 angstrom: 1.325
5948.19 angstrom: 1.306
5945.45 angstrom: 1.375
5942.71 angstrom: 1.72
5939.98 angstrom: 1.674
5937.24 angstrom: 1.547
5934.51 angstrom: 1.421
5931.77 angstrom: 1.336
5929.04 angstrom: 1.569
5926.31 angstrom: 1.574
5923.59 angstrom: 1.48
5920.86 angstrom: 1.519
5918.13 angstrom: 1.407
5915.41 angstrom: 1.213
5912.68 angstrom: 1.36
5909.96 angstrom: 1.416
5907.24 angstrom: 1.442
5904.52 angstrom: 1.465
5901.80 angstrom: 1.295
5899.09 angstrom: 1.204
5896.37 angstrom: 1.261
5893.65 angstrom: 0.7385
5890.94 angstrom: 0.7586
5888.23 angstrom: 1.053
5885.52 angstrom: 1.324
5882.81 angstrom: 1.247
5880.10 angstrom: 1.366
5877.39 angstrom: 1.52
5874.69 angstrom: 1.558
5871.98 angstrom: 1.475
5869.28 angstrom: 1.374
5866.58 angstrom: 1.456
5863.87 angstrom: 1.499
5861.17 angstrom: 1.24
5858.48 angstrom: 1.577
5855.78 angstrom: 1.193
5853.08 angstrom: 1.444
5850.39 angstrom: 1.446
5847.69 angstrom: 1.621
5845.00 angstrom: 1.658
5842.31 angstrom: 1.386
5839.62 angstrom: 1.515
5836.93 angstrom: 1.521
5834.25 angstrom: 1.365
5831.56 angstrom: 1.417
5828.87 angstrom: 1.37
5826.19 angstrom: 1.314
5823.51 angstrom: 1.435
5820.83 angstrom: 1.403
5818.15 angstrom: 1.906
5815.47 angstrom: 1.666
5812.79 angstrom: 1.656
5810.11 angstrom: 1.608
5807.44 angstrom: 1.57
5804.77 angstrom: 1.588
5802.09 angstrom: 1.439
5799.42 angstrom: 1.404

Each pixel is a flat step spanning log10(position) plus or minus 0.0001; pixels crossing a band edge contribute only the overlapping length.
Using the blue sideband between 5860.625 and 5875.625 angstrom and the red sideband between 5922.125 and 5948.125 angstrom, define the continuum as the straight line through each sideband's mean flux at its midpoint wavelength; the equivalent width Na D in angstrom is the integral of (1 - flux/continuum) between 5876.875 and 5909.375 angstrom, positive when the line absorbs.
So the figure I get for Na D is 5.5 angstrom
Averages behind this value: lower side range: 1.44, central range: 1.22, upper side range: 1.51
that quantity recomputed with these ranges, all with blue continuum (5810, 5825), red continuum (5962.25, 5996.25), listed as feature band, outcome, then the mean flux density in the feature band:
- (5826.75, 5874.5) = 4.5 angstrom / 1.45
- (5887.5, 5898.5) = 4.3 angstrom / 0.964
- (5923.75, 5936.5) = 0.7 angstrom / 1.48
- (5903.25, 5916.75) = 1.7 angstrom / 1.38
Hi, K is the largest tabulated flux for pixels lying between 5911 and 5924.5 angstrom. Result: 1.519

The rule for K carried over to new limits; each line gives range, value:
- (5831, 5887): 1.658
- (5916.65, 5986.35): 1.72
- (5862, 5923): 1.558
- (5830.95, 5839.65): 1.521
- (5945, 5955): 1.454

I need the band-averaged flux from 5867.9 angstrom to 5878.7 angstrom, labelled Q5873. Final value 1.48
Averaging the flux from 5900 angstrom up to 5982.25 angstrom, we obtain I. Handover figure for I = 1.47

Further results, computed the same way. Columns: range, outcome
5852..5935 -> 1.35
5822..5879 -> 1.45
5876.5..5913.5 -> 1.24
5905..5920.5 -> 1.38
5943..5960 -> 1.39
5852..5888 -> 1.39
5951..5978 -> 1.48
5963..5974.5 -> 1.5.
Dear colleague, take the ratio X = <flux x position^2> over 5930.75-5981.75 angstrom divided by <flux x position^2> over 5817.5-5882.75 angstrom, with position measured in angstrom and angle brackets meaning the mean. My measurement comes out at 1.1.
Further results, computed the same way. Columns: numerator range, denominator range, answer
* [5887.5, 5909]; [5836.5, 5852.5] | 0.78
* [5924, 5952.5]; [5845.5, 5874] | 1.06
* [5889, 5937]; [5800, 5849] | 0.90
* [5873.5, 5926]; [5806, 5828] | 0.85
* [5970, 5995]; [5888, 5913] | 1.32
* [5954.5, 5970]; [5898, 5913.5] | 1.12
